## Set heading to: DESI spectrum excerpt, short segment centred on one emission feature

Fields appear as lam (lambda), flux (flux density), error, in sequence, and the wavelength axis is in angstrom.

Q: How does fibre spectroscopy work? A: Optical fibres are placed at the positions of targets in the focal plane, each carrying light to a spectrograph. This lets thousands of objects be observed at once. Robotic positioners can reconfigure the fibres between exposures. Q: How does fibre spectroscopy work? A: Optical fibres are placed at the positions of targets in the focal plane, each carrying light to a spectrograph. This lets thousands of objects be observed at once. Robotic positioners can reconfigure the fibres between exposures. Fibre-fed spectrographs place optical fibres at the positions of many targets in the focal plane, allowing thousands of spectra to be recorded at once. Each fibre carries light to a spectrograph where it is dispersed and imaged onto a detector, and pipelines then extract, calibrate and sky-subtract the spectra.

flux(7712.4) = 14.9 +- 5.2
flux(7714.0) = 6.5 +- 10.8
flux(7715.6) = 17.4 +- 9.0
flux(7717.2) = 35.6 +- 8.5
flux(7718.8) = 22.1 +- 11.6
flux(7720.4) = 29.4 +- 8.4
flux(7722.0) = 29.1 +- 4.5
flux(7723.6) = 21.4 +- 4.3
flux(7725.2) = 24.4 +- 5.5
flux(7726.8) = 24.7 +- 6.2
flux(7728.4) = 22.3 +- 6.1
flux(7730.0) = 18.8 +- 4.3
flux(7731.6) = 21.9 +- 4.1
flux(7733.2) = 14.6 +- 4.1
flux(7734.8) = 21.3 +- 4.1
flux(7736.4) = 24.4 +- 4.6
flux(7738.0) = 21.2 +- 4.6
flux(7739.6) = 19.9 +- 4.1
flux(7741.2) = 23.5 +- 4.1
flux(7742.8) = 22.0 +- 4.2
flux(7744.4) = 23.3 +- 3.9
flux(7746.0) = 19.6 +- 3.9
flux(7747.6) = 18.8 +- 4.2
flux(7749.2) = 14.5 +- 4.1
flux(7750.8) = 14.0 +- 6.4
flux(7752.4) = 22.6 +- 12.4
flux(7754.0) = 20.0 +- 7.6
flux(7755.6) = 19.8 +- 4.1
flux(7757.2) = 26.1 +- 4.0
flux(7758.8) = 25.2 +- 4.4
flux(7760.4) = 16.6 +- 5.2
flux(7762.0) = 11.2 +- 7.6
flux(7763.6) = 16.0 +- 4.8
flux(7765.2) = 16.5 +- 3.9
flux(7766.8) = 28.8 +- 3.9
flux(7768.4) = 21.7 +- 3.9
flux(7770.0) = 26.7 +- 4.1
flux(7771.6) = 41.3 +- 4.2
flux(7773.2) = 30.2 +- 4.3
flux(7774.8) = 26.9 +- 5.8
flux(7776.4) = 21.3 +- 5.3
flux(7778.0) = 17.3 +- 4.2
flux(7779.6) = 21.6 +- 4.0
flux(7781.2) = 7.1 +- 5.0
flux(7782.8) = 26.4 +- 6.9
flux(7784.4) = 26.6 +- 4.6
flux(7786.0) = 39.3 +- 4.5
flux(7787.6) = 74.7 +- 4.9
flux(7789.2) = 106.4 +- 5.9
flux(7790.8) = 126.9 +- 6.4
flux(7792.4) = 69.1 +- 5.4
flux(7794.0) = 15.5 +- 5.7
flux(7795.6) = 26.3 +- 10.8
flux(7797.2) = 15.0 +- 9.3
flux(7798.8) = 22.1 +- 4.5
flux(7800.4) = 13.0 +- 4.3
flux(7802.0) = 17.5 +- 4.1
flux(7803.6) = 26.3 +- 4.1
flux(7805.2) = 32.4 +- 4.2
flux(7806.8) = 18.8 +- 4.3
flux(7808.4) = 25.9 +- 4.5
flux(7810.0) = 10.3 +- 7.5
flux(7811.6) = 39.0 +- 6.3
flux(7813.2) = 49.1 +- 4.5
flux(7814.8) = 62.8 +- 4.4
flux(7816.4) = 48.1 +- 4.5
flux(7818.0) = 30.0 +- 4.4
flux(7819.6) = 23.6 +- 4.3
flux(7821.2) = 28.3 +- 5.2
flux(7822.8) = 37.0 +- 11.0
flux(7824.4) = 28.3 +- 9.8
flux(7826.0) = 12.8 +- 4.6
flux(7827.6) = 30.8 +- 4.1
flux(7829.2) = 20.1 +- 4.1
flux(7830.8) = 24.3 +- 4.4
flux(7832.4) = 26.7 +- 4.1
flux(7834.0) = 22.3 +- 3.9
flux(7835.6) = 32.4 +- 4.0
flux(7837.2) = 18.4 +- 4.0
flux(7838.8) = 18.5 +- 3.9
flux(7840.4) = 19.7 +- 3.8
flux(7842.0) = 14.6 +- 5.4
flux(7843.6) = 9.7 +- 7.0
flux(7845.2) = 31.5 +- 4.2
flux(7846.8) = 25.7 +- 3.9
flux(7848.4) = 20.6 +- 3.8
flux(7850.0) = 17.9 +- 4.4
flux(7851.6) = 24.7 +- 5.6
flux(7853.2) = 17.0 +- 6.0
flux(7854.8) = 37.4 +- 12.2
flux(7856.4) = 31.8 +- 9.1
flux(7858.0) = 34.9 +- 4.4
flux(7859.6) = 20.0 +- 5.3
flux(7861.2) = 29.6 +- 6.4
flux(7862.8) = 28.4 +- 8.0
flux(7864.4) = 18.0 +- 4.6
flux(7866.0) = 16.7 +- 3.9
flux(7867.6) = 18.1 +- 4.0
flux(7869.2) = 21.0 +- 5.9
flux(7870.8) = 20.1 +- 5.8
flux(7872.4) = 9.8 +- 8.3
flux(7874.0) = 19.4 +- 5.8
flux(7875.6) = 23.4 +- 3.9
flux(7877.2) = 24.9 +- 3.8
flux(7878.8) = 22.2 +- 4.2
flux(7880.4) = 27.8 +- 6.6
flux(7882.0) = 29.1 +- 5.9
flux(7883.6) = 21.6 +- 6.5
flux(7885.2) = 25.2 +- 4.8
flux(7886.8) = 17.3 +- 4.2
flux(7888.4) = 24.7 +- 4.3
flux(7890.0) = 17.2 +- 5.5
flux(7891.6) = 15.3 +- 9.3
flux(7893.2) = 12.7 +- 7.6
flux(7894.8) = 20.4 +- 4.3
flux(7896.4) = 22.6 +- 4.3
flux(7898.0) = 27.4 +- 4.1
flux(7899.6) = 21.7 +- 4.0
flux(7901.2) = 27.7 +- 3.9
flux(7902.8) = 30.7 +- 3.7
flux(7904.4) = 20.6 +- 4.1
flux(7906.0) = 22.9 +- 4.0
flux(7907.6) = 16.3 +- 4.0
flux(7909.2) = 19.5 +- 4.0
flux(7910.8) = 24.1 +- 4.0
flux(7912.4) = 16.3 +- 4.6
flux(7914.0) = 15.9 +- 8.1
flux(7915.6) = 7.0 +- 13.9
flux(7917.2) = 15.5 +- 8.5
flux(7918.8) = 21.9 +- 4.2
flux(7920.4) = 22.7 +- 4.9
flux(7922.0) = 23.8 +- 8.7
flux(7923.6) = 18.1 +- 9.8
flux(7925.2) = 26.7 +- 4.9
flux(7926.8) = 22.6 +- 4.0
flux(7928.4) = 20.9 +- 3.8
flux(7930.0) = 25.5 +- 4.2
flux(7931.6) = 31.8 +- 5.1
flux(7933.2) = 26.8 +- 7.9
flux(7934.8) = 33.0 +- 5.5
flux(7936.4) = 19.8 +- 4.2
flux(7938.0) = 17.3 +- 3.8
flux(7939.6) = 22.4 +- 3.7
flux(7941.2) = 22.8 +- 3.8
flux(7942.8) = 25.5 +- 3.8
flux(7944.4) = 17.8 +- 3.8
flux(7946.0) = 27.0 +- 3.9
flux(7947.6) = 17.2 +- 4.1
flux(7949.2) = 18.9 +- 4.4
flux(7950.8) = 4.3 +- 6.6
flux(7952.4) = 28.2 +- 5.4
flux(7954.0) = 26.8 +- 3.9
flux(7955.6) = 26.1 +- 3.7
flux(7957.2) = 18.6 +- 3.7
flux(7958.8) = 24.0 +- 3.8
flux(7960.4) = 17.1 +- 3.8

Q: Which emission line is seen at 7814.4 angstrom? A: [N II]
